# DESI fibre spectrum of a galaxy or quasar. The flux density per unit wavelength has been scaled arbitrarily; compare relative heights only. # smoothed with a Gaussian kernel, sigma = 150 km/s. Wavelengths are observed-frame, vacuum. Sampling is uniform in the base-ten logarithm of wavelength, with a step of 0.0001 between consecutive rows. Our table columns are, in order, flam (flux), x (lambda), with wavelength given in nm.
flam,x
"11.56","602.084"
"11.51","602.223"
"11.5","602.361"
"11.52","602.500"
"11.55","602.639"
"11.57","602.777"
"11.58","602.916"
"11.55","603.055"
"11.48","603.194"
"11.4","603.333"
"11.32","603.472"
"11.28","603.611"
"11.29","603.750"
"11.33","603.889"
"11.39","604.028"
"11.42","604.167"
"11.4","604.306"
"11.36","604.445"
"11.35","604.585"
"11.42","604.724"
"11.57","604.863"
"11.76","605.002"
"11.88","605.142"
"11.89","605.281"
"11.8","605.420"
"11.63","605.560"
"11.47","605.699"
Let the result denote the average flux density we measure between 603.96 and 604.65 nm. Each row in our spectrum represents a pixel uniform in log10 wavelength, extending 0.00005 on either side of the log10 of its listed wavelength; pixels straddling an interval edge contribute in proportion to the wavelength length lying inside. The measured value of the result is 11.4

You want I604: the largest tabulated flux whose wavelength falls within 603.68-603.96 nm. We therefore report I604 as 11.33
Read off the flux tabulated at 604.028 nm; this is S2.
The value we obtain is 11.39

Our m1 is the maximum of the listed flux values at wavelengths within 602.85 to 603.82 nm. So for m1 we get 11.58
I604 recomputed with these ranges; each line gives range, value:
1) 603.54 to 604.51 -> 11.42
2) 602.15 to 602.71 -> 11.55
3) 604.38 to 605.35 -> 11.89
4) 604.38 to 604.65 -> 11.36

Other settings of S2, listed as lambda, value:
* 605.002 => 11.76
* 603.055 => 11.55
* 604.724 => 11.42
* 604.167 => 11.42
